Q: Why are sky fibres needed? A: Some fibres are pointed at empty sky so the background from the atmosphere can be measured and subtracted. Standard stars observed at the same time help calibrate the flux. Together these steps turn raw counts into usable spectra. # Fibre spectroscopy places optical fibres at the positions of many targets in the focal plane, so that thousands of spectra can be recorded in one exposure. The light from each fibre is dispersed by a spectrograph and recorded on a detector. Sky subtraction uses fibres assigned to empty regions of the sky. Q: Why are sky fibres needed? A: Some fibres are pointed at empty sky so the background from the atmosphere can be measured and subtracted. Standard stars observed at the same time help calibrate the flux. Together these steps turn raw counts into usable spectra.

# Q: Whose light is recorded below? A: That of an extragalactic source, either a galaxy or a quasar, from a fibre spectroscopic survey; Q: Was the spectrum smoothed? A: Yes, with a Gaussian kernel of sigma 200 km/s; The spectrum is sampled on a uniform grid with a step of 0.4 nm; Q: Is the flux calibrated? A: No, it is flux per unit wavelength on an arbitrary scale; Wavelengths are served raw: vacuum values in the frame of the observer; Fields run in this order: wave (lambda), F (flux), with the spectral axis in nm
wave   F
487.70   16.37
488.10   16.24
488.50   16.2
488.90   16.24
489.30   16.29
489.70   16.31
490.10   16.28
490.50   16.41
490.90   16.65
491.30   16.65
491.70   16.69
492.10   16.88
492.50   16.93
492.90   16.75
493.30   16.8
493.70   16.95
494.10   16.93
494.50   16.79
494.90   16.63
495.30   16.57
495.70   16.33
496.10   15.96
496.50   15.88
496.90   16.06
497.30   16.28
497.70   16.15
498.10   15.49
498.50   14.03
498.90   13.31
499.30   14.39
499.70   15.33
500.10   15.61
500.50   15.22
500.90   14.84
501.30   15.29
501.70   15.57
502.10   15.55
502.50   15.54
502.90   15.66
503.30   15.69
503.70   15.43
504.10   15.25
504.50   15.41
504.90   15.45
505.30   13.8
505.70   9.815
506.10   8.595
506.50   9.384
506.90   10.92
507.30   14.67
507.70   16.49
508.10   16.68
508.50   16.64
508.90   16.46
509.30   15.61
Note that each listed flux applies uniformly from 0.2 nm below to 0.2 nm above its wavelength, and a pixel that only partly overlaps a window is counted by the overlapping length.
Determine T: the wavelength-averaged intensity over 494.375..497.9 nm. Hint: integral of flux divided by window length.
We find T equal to 16.3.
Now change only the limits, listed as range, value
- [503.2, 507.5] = 13.1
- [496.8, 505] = 15.3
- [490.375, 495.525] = 16.7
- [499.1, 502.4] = 15.2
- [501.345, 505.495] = 15.3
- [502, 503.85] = 15.6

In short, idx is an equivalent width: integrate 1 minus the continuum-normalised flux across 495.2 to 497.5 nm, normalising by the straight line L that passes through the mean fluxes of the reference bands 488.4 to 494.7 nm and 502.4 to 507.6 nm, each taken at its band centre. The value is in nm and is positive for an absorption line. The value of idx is -0.10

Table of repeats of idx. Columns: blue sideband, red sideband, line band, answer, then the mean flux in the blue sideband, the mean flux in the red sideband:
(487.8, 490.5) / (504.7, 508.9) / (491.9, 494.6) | -0.22 nm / 16.3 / 13.4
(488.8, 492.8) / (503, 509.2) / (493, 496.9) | -0.16 nm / 16.5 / 14.1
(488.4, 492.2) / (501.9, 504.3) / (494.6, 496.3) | -0.03 nm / 16.5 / 15.5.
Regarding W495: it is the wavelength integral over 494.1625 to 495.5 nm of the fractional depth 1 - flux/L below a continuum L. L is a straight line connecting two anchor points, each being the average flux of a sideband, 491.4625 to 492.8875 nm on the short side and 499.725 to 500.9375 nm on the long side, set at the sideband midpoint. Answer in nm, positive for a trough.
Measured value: -0.03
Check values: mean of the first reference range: 16.8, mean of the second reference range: 15.3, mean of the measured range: 16.7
